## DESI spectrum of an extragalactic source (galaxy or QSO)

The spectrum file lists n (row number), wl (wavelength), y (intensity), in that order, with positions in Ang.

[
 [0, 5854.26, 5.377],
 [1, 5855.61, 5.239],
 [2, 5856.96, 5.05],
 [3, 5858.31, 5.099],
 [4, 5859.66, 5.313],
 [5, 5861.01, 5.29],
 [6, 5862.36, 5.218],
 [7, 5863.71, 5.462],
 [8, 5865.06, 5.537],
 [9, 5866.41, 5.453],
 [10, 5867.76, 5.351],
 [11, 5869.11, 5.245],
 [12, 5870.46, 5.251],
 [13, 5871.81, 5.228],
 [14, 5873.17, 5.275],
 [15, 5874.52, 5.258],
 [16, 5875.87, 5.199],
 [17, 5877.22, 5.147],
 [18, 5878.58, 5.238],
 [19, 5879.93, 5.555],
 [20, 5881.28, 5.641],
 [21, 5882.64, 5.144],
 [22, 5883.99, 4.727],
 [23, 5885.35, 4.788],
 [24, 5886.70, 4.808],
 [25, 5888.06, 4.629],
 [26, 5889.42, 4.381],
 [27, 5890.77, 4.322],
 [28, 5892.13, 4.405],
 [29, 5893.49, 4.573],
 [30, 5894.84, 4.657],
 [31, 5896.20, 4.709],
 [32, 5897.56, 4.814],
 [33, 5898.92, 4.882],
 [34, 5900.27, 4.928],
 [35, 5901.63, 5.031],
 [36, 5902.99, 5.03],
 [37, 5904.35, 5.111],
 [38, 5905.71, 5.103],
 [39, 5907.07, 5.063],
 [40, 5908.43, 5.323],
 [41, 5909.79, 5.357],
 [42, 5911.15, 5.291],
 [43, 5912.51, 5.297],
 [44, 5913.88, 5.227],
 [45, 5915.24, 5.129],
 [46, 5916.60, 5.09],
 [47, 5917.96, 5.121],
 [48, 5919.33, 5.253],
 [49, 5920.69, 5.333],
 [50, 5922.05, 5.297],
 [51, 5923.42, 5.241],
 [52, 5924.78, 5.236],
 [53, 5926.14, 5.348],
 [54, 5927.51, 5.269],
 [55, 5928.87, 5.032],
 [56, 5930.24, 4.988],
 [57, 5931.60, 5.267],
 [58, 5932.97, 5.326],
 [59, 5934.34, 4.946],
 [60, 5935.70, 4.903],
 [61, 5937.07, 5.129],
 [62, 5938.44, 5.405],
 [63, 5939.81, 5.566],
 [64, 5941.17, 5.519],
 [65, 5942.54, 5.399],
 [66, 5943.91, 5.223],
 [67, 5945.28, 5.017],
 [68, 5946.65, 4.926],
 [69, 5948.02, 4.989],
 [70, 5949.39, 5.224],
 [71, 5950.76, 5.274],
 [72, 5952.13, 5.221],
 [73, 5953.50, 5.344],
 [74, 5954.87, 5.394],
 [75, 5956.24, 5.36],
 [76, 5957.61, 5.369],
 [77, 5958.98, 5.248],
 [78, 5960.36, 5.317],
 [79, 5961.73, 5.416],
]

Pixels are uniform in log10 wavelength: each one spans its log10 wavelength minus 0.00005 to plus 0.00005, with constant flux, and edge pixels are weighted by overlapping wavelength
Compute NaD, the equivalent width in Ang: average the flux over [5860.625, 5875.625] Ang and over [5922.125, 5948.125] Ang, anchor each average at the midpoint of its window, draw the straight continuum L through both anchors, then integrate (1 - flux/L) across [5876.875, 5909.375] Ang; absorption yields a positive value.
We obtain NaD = 2.2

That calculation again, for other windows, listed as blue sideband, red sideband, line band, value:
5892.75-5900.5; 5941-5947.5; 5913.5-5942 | -1.1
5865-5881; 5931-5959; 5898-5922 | 0.6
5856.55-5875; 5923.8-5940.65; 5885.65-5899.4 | 1.7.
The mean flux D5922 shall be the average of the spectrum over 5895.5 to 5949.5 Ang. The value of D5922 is 5.16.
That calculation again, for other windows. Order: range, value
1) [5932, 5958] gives 5.24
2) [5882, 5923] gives 4.96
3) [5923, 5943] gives 5.24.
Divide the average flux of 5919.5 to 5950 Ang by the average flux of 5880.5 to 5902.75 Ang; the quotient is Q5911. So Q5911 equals 1.09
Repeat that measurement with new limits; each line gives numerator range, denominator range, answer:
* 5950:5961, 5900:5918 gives 1.03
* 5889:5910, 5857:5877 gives 0.92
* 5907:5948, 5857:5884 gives 0.99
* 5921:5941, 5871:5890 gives 1.03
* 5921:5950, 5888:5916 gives 1.06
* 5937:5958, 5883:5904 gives 1.12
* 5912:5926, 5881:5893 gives 1.11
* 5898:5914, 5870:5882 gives 0.97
